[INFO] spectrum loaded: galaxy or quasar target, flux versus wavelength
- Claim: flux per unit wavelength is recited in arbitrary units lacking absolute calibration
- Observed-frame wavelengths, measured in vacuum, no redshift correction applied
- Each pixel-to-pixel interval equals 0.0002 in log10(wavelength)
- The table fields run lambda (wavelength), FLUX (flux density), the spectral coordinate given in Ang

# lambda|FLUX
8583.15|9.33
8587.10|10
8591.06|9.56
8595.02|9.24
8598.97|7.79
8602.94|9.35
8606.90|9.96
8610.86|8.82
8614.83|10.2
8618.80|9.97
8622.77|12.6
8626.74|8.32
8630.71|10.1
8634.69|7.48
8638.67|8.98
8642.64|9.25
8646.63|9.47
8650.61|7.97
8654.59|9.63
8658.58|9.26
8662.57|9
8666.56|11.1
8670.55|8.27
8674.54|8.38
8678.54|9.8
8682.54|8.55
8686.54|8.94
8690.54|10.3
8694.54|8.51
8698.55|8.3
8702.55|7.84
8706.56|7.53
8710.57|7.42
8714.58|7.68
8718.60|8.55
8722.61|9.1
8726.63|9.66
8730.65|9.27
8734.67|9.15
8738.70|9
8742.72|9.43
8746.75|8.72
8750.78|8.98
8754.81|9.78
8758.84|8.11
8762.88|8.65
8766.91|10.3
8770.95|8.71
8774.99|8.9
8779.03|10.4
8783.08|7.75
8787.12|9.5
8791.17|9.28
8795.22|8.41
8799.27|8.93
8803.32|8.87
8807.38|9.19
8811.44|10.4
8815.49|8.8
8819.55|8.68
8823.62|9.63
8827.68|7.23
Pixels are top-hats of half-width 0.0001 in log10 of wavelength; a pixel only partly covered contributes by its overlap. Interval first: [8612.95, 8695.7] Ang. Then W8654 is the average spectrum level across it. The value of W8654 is 9.34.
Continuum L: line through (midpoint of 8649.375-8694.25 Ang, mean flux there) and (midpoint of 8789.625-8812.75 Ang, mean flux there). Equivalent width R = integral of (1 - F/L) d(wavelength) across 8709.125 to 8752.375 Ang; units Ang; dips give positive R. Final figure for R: 1.59 Ang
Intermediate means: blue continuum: 9.2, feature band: 8.83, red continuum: 9.14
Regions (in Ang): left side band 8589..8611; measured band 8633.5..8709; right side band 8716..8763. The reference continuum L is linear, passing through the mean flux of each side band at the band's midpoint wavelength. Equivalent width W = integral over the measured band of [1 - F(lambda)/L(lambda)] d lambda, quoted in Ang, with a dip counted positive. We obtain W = 1.8 Ang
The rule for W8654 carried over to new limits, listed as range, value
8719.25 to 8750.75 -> 9.15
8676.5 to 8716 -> 8.5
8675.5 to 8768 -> 8.83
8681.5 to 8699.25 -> 8.98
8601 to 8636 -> 9.69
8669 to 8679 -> 8.69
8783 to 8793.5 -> 9.04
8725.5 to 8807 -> 9.09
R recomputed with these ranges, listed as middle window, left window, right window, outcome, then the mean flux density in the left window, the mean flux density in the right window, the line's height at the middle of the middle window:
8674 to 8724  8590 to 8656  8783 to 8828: 3.6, 9.33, 9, 9.19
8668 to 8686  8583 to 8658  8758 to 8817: 0.9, 9.37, 9.1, 9.28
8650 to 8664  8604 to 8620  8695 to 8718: -0.4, 9.7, 7.85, 8.82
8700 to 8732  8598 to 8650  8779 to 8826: 3.0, 9.4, 9.09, 9.24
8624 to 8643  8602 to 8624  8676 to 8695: 1.8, 10.1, 9.25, 9.86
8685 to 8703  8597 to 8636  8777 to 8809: 0.9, 9.49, 9.04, 9.29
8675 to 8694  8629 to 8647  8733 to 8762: -0.5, 9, 9.01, 9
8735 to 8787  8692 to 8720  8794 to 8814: -2.5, 8.01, 9.18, 8.67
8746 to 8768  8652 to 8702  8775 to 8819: 0.2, 9.12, 9.13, 9.12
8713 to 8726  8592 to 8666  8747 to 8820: 0.8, 9.34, 9.09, 9.19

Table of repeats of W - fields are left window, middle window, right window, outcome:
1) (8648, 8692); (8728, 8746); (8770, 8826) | -0.10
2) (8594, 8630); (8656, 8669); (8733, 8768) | -0.42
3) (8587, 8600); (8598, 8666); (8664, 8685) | -1.48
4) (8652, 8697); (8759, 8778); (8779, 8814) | 0.08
